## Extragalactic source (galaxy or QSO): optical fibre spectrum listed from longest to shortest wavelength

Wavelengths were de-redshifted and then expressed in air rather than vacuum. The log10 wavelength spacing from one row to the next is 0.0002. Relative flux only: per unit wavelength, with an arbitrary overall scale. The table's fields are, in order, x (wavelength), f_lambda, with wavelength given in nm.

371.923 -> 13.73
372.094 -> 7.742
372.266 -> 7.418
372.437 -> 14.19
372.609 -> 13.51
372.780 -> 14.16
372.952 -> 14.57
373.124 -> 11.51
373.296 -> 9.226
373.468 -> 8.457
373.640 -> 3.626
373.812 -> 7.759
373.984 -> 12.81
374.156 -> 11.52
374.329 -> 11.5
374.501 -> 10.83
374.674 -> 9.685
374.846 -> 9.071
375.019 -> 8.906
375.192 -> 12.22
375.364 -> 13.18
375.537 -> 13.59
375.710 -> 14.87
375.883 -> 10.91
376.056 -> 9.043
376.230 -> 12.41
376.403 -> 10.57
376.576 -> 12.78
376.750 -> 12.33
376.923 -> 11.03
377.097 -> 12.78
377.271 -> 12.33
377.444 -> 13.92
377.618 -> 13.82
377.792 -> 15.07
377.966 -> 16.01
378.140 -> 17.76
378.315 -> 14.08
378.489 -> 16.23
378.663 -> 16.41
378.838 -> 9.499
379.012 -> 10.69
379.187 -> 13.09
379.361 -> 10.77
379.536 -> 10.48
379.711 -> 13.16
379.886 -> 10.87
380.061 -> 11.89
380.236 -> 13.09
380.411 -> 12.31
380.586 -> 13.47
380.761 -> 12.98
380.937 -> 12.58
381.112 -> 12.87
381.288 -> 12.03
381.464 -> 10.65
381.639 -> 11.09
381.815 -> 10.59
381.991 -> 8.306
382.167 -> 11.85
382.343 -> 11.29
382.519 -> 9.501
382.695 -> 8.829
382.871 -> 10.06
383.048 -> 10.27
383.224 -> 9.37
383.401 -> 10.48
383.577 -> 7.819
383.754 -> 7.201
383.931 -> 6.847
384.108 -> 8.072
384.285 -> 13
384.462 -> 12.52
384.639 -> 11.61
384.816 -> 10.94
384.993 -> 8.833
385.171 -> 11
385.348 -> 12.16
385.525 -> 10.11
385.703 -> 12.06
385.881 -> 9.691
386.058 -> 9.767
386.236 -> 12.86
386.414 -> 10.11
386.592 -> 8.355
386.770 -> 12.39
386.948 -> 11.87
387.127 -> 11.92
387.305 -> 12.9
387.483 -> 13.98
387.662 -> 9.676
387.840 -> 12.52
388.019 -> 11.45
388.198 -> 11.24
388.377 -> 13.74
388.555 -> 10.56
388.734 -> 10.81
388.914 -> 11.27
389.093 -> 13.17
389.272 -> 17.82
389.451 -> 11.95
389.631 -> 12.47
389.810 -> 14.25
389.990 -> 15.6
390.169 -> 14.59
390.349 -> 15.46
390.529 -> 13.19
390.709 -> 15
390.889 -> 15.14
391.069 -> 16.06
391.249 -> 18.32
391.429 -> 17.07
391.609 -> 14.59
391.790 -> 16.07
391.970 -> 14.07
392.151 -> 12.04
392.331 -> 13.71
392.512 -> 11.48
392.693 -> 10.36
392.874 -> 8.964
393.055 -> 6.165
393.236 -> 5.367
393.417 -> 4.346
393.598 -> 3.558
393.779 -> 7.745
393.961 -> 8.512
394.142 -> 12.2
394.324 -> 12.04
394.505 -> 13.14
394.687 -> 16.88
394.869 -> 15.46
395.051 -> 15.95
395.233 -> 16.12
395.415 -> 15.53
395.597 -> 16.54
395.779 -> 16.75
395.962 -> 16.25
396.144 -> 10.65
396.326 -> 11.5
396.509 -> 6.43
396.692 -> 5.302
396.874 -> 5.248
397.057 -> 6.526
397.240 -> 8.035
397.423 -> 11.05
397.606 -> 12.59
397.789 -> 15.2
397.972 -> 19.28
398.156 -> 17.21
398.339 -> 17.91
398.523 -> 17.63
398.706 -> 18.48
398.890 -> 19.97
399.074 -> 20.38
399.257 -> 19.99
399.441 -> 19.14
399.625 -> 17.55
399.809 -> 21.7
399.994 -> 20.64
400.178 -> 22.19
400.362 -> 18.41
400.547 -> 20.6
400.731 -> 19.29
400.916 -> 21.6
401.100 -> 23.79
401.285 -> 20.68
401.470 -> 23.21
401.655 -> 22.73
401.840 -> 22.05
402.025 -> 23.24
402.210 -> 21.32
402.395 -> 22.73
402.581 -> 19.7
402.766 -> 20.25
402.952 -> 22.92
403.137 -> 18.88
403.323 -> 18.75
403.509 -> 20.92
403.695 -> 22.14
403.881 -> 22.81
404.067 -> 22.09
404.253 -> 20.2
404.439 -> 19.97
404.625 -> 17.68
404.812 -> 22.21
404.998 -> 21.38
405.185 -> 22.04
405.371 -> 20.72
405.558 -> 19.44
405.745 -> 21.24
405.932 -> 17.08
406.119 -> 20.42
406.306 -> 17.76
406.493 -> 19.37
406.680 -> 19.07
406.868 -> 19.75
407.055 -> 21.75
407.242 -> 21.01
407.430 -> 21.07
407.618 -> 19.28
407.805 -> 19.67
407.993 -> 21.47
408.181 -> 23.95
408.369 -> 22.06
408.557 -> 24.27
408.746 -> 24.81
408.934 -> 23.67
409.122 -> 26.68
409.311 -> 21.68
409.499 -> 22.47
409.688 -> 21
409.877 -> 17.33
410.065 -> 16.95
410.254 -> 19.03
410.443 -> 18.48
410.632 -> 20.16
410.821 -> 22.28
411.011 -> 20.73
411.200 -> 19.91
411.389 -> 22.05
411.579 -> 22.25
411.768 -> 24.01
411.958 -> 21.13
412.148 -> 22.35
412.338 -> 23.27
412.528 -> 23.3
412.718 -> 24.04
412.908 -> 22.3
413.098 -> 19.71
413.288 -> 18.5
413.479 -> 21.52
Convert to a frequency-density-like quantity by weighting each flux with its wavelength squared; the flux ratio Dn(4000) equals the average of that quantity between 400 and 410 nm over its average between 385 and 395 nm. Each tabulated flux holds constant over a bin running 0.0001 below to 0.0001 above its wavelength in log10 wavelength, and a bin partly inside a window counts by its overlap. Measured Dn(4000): 1.9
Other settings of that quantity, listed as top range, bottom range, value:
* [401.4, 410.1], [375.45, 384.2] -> 2.05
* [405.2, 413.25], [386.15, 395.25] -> 1.87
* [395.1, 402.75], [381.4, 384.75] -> 1.88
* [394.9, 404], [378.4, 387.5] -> 1.74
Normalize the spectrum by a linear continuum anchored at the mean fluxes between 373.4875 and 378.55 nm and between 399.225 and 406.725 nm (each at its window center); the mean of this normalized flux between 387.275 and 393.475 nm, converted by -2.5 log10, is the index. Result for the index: 0.285 mag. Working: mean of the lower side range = 12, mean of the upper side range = 20.7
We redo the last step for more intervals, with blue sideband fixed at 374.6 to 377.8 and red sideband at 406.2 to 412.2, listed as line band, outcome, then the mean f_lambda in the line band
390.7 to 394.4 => 0.39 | 11.5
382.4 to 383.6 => 0.40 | 9.62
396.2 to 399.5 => 0.28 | 13.9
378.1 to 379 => -0.14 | 14.3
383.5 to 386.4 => 0.37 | 10.3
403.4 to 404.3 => -0.10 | 21.6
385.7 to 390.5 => 0.23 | 12.3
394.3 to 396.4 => 0.17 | 14.9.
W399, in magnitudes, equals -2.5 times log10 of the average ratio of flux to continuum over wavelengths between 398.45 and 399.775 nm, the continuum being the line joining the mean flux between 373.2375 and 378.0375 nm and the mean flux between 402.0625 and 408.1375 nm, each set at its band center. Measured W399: -0.03 mag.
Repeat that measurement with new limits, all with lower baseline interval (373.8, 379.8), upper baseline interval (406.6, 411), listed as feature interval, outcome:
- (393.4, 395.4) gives 0.41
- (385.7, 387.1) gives 0.35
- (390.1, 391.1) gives 0.09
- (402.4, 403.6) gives -0.04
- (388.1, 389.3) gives 0.26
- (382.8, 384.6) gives 0.43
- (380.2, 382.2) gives 0.15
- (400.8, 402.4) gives -0.16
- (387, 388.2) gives 0.27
